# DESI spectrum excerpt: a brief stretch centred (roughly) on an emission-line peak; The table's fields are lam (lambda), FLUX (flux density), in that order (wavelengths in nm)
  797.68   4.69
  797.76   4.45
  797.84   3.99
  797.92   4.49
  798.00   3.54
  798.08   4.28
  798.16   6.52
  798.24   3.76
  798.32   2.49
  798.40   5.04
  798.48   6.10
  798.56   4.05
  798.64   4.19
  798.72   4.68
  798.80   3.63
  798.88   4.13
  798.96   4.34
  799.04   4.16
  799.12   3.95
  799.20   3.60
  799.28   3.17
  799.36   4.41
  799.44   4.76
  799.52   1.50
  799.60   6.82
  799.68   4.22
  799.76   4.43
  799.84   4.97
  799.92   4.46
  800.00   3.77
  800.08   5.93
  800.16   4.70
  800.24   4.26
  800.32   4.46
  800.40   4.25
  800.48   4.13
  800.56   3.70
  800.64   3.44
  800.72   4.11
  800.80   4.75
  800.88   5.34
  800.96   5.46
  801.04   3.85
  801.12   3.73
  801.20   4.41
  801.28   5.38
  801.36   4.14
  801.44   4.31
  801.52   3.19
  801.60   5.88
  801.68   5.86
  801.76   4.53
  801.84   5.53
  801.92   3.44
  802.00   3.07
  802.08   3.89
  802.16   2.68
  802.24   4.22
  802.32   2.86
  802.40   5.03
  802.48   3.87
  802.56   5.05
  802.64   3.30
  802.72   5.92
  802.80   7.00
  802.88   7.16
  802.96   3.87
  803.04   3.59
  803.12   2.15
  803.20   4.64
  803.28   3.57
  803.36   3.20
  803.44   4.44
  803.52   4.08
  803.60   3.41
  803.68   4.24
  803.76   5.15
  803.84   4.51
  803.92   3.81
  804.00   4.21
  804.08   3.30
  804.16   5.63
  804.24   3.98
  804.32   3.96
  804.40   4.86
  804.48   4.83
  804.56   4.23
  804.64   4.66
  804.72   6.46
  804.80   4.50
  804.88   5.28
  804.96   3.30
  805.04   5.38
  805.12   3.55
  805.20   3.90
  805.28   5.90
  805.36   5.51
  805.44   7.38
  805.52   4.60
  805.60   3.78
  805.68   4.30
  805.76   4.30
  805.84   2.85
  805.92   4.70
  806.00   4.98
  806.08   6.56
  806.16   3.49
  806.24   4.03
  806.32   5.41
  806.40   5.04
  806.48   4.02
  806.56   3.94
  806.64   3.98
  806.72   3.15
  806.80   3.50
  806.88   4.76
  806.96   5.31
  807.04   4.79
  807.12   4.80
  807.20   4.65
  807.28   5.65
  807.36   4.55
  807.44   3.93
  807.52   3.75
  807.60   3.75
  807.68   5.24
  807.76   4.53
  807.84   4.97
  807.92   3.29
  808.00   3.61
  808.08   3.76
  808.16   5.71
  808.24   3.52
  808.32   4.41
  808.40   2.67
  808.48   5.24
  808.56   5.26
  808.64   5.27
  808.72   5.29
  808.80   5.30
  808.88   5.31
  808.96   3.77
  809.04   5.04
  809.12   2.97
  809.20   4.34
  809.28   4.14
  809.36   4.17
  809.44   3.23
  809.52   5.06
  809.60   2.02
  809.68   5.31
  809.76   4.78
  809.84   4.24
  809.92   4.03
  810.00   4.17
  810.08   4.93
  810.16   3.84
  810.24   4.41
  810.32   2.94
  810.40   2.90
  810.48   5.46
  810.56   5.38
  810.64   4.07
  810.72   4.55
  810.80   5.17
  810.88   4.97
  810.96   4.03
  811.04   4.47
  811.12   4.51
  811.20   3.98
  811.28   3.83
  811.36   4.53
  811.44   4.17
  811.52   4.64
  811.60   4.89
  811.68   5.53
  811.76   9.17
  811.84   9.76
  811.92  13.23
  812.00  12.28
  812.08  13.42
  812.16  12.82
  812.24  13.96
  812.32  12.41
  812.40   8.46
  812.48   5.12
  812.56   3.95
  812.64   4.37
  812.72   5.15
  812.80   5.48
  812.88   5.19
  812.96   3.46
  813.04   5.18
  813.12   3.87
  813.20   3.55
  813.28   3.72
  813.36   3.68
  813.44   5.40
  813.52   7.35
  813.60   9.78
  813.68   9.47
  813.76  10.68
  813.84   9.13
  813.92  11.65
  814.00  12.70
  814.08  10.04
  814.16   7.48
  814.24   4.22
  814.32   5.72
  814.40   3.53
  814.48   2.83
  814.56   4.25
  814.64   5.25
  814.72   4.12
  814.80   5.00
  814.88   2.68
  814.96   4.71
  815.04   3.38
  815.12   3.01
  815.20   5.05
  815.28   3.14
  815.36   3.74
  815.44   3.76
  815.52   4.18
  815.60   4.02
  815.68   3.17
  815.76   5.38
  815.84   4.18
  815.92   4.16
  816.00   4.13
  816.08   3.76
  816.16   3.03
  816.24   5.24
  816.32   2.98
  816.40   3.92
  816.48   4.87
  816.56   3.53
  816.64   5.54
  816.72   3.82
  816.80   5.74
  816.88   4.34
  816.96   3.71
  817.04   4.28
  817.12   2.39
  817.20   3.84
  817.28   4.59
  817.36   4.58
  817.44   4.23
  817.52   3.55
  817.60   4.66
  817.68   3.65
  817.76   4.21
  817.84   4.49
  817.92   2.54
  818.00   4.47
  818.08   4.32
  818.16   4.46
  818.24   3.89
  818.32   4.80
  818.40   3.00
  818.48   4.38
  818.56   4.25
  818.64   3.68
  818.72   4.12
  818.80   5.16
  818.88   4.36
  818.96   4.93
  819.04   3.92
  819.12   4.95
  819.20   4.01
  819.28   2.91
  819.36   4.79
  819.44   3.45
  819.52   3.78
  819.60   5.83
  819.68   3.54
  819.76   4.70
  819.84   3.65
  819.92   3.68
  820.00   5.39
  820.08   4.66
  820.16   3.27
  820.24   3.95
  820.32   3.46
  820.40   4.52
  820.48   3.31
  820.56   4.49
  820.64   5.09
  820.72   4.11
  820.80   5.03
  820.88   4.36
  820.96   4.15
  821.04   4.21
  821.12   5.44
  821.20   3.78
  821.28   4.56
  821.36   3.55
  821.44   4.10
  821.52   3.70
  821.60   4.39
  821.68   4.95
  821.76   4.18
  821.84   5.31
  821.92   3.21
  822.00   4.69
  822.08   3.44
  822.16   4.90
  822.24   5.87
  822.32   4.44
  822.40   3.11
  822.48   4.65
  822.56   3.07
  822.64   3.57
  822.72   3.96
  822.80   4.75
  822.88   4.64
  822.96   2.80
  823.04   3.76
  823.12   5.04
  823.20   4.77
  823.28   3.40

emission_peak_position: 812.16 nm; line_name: [S II] 6716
